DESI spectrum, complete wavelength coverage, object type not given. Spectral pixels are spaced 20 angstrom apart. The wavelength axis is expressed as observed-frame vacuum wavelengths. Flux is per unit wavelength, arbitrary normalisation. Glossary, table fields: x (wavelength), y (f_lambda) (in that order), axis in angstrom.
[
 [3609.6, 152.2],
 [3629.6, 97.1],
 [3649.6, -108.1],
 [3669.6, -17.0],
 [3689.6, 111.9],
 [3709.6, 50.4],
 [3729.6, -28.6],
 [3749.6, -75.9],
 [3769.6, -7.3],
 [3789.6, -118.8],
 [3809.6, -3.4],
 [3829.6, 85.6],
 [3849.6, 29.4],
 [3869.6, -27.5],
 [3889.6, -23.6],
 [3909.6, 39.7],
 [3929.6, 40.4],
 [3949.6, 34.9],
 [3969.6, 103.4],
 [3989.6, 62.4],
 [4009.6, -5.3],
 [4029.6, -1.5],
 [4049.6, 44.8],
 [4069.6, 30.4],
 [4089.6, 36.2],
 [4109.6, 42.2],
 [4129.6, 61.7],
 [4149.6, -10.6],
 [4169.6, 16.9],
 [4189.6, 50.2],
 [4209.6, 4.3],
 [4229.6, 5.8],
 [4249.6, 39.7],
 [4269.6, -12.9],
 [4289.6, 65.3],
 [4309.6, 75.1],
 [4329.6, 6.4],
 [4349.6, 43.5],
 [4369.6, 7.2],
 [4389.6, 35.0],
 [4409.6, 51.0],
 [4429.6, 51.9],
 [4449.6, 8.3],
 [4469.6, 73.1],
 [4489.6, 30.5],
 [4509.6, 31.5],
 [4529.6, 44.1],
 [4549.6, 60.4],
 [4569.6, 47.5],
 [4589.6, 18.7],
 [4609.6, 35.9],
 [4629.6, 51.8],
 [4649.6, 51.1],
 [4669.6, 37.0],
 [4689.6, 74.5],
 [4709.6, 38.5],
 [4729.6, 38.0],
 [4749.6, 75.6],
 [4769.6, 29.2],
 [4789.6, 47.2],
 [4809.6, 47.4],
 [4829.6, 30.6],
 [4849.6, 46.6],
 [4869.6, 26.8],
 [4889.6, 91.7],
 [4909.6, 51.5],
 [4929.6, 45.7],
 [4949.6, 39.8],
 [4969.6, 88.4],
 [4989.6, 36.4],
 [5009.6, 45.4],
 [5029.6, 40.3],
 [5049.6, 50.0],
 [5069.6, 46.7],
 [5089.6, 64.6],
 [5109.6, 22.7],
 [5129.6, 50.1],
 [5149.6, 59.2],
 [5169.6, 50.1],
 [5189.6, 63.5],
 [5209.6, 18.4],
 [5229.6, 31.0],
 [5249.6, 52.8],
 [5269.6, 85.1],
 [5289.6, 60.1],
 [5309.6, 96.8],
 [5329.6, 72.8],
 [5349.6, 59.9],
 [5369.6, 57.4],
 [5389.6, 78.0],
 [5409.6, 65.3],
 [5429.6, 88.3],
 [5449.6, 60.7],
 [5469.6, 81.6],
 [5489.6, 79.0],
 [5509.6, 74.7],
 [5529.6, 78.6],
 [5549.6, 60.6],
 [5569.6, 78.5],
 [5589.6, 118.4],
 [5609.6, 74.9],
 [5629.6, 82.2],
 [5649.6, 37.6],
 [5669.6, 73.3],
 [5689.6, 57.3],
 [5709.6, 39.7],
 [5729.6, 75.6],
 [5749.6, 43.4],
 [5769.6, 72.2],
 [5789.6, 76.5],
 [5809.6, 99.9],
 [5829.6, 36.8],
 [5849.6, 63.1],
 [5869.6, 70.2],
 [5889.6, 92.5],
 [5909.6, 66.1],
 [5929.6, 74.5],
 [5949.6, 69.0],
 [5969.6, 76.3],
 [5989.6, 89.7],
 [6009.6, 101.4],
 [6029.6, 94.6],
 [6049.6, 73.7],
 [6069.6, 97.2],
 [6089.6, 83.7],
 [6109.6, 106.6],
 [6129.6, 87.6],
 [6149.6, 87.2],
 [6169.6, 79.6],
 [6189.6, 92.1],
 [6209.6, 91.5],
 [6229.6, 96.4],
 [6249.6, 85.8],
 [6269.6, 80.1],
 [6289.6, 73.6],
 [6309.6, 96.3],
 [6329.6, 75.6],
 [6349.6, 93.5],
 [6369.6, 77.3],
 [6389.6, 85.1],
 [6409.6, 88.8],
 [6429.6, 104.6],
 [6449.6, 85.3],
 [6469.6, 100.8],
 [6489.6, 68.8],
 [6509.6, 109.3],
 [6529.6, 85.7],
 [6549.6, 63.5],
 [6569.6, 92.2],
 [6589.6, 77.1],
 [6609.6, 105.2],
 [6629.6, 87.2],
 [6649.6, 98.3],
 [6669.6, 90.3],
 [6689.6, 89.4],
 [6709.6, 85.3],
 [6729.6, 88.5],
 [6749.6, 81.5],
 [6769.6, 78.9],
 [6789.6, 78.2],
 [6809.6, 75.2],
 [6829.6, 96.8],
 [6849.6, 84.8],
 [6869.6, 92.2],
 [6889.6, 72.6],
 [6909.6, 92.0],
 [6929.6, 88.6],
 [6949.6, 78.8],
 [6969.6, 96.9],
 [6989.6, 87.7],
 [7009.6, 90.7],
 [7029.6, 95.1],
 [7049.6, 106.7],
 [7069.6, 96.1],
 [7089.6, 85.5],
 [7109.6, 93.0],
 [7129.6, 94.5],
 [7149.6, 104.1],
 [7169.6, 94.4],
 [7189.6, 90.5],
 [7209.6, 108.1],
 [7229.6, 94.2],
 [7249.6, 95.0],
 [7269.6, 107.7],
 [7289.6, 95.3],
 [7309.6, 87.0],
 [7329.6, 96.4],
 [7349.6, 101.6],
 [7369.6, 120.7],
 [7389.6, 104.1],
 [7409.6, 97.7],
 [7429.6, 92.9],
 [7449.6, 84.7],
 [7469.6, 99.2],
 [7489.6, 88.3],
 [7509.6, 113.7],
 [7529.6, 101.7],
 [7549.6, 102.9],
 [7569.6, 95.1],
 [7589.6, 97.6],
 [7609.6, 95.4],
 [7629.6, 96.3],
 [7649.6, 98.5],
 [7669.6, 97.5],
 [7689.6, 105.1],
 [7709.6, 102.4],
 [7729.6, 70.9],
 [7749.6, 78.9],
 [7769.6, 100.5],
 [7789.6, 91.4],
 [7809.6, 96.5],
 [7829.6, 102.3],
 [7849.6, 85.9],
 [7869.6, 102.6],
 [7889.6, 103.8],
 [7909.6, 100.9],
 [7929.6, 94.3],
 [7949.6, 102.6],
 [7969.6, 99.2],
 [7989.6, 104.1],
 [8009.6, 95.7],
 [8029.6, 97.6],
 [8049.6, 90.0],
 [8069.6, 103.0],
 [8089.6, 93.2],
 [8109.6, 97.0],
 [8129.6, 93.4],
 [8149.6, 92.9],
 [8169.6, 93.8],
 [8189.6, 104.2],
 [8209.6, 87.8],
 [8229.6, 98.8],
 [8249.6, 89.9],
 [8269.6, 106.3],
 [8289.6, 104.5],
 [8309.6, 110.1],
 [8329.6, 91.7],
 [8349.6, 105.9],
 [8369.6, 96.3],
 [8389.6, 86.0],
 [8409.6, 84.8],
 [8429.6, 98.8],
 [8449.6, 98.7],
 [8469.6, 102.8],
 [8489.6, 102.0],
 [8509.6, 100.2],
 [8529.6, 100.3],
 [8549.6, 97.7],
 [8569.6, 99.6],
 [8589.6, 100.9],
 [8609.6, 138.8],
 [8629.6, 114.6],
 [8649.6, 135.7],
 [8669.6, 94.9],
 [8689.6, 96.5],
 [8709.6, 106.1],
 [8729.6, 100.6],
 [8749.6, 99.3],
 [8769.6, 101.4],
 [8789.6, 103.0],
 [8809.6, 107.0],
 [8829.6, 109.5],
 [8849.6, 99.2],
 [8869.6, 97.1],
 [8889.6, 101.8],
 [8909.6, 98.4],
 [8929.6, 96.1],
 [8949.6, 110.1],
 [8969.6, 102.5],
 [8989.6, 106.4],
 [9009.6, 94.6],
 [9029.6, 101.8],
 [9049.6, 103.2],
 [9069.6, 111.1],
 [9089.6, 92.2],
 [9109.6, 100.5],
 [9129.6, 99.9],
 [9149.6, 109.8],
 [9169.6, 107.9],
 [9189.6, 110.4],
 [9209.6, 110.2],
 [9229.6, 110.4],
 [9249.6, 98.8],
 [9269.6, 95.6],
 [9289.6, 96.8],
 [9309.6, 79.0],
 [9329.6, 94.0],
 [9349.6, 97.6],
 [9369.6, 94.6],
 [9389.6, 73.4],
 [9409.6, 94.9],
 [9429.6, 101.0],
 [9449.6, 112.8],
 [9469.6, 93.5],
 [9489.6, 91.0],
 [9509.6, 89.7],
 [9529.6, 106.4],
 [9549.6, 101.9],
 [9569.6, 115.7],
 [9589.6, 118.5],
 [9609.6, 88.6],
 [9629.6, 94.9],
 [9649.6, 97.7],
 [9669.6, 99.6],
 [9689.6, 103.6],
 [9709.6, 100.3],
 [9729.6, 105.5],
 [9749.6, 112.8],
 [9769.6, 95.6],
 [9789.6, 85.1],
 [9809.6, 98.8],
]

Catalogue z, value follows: 0.31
